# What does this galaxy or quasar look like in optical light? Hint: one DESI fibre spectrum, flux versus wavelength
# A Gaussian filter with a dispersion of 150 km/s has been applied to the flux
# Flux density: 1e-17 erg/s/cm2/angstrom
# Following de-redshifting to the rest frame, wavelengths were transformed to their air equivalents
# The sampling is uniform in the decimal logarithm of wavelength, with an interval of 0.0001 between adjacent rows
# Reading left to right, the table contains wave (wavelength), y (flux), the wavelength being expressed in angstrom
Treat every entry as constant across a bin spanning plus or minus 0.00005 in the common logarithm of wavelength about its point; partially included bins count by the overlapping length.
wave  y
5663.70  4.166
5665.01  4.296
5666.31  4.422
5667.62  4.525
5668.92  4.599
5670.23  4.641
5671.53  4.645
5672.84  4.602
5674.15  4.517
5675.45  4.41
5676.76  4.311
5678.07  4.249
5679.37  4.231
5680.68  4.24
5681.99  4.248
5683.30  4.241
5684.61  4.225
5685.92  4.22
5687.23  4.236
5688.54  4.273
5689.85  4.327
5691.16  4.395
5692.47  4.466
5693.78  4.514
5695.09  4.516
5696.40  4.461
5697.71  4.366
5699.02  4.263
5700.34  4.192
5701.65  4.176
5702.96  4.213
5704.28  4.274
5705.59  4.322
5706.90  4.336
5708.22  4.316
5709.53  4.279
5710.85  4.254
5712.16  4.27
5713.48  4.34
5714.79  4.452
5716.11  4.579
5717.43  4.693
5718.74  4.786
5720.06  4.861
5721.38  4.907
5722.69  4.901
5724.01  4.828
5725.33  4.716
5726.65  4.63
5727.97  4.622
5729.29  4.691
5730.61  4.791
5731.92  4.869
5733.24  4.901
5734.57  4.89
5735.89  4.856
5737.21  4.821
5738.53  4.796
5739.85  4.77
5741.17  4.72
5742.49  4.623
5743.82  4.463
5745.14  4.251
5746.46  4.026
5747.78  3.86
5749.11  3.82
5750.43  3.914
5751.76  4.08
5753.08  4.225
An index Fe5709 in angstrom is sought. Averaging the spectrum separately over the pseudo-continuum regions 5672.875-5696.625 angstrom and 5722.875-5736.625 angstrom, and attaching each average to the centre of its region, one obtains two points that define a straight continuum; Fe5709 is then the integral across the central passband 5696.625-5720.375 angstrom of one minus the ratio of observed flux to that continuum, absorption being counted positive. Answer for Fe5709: 1.00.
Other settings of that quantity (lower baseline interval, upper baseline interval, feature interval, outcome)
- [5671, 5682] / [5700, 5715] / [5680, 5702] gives 0.1 angstrom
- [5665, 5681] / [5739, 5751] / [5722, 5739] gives -1.9 angstrom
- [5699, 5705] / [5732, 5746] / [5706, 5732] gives -0.9 angstrom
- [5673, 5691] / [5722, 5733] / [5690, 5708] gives 0.5 angstrom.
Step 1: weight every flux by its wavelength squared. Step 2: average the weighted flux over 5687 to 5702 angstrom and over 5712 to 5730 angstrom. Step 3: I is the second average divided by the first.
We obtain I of 1.1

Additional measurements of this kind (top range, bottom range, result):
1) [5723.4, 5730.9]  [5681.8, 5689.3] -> 1.13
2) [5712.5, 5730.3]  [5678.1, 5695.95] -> 1.10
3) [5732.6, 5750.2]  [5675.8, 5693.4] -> 1.07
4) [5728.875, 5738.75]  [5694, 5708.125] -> 1.13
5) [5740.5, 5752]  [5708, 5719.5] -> 0.95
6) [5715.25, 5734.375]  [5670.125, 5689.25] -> 1.12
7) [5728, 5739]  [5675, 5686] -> 1.15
